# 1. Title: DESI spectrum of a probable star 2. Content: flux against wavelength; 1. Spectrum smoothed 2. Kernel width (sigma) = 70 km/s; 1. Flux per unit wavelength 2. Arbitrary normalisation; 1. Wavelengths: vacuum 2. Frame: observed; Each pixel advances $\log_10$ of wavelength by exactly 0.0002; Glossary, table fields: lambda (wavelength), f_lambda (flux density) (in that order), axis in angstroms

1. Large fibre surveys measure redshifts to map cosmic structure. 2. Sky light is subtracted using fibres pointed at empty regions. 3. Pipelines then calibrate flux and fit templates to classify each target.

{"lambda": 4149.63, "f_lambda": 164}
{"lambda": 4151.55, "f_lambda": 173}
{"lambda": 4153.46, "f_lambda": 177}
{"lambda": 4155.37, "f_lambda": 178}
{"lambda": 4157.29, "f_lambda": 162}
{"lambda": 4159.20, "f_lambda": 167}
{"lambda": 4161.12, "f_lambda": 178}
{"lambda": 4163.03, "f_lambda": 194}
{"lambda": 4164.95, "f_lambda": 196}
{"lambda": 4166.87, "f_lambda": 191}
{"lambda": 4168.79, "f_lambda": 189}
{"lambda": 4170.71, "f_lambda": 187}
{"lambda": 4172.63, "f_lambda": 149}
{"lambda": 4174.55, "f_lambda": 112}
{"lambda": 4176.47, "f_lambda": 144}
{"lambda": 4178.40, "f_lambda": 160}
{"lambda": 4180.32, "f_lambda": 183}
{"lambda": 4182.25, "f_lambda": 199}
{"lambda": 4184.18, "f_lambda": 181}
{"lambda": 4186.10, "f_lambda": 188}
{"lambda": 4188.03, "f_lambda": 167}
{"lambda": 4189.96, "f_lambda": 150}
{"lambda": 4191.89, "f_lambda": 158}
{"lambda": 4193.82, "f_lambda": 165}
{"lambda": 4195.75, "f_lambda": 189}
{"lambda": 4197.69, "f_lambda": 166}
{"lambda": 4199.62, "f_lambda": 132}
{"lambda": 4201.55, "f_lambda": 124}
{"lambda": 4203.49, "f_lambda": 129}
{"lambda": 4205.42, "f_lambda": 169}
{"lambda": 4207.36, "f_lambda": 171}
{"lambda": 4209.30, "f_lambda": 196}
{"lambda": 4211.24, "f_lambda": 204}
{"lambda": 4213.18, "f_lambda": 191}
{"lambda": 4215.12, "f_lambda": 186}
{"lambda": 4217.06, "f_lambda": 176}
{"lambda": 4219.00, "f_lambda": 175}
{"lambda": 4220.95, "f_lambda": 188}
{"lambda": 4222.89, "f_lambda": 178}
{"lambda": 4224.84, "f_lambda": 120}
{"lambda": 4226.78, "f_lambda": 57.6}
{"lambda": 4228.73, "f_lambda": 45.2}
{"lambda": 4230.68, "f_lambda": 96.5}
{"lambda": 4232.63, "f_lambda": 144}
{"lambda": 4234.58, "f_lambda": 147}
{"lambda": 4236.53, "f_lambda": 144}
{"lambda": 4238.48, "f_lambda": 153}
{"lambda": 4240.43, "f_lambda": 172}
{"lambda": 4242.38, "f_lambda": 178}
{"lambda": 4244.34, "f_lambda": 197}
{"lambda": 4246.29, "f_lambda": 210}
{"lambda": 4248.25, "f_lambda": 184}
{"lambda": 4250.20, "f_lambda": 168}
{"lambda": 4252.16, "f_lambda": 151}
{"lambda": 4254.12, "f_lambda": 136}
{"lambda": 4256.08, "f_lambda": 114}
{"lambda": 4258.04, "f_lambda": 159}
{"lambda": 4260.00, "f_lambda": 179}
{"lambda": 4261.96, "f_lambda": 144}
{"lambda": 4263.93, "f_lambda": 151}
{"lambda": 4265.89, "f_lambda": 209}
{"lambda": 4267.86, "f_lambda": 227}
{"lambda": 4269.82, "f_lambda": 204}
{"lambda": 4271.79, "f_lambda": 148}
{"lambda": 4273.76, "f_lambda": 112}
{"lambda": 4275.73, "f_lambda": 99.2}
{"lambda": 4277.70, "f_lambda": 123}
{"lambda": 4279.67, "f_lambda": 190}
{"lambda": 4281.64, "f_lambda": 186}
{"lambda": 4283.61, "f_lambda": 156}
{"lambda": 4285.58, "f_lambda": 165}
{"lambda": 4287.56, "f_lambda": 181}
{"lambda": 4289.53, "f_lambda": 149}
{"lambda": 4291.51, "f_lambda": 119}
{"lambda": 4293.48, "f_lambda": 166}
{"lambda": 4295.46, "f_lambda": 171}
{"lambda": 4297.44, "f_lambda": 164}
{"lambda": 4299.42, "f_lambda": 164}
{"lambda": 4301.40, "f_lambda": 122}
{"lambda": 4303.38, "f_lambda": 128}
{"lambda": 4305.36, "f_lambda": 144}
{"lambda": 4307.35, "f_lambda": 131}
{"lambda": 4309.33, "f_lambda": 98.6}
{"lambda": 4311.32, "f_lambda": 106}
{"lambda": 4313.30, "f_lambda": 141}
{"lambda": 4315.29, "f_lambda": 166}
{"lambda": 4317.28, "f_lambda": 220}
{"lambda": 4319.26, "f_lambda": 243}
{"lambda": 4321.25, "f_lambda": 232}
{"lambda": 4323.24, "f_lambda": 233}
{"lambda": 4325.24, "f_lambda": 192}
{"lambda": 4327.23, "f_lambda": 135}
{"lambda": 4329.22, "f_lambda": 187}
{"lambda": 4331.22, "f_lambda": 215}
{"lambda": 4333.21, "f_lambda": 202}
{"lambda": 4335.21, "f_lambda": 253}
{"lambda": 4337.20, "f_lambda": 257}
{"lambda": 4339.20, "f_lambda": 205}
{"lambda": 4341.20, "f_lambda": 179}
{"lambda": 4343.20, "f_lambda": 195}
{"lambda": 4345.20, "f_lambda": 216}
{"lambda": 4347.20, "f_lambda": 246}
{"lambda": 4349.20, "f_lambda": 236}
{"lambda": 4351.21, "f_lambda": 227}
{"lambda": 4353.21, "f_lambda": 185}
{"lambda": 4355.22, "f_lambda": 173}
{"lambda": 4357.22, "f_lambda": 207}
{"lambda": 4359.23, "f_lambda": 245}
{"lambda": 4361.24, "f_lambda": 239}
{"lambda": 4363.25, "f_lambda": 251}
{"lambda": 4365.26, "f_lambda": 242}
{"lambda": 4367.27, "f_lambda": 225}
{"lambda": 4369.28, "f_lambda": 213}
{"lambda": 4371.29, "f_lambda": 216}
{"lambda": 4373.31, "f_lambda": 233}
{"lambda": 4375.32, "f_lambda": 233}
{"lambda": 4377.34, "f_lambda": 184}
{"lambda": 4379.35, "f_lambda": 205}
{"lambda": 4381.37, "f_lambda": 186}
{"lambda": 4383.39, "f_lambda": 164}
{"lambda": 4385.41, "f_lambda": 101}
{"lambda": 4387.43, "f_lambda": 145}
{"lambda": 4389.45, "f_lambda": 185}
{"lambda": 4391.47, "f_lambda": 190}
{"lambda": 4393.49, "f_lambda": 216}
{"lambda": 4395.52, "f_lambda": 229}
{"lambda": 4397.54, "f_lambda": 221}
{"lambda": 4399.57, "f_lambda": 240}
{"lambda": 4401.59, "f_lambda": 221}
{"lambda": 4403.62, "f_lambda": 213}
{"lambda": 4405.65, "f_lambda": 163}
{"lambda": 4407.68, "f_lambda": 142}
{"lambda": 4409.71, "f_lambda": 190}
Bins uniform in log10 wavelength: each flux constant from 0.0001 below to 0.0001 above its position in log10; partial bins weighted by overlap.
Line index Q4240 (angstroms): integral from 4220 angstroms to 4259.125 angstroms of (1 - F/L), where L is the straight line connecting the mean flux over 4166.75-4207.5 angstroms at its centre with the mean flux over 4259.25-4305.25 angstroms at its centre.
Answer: 3.25 angstroms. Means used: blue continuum 163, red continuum 159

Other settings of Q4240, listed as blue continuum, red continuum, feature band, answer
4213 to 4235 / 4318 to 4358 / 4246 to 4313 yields 7.4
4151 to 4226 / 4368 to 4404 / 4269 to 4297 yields 4.5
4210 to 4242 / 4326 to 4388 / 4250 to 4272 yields -0.2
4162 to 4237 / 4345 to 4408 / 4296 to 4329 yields 4.4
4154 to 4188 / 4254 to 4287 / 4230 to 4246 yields 0.7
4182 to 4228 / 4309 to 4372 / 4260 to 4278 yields 2.3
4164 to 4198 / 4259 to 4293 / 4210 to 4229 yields 1.2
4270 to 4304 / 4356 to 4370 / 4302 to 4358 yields 1.9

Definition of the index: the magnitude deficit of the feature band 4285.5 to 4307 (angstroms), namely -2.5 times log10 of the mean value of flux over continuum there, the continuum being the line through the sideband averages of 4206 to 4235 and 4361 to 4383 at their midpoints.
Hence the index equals 0.221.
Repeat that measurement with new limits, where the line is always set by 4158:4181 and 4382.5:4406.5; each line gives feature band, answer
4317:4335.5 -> -0.135 mag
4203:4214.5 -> -0.029 mag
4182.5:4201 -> 0.039 mag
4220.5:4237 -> 0.399 mag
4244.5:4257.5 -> 0.097 mag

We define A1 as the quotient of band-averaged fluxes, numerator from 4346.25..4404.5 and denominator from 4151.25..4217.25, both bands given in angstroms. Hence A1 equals 1.2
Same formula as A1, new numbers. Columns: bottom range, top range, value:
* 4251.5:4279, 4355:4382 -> 1.42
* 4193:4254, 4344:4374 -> 1.41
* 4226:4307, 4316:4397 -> 1.36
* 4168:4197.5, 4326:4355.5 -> 1.24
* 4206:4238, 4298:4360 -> 1.25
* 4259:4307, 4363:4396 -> 1.26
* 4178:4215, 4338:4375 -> 1.29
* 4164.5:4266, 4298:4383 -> 1.23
